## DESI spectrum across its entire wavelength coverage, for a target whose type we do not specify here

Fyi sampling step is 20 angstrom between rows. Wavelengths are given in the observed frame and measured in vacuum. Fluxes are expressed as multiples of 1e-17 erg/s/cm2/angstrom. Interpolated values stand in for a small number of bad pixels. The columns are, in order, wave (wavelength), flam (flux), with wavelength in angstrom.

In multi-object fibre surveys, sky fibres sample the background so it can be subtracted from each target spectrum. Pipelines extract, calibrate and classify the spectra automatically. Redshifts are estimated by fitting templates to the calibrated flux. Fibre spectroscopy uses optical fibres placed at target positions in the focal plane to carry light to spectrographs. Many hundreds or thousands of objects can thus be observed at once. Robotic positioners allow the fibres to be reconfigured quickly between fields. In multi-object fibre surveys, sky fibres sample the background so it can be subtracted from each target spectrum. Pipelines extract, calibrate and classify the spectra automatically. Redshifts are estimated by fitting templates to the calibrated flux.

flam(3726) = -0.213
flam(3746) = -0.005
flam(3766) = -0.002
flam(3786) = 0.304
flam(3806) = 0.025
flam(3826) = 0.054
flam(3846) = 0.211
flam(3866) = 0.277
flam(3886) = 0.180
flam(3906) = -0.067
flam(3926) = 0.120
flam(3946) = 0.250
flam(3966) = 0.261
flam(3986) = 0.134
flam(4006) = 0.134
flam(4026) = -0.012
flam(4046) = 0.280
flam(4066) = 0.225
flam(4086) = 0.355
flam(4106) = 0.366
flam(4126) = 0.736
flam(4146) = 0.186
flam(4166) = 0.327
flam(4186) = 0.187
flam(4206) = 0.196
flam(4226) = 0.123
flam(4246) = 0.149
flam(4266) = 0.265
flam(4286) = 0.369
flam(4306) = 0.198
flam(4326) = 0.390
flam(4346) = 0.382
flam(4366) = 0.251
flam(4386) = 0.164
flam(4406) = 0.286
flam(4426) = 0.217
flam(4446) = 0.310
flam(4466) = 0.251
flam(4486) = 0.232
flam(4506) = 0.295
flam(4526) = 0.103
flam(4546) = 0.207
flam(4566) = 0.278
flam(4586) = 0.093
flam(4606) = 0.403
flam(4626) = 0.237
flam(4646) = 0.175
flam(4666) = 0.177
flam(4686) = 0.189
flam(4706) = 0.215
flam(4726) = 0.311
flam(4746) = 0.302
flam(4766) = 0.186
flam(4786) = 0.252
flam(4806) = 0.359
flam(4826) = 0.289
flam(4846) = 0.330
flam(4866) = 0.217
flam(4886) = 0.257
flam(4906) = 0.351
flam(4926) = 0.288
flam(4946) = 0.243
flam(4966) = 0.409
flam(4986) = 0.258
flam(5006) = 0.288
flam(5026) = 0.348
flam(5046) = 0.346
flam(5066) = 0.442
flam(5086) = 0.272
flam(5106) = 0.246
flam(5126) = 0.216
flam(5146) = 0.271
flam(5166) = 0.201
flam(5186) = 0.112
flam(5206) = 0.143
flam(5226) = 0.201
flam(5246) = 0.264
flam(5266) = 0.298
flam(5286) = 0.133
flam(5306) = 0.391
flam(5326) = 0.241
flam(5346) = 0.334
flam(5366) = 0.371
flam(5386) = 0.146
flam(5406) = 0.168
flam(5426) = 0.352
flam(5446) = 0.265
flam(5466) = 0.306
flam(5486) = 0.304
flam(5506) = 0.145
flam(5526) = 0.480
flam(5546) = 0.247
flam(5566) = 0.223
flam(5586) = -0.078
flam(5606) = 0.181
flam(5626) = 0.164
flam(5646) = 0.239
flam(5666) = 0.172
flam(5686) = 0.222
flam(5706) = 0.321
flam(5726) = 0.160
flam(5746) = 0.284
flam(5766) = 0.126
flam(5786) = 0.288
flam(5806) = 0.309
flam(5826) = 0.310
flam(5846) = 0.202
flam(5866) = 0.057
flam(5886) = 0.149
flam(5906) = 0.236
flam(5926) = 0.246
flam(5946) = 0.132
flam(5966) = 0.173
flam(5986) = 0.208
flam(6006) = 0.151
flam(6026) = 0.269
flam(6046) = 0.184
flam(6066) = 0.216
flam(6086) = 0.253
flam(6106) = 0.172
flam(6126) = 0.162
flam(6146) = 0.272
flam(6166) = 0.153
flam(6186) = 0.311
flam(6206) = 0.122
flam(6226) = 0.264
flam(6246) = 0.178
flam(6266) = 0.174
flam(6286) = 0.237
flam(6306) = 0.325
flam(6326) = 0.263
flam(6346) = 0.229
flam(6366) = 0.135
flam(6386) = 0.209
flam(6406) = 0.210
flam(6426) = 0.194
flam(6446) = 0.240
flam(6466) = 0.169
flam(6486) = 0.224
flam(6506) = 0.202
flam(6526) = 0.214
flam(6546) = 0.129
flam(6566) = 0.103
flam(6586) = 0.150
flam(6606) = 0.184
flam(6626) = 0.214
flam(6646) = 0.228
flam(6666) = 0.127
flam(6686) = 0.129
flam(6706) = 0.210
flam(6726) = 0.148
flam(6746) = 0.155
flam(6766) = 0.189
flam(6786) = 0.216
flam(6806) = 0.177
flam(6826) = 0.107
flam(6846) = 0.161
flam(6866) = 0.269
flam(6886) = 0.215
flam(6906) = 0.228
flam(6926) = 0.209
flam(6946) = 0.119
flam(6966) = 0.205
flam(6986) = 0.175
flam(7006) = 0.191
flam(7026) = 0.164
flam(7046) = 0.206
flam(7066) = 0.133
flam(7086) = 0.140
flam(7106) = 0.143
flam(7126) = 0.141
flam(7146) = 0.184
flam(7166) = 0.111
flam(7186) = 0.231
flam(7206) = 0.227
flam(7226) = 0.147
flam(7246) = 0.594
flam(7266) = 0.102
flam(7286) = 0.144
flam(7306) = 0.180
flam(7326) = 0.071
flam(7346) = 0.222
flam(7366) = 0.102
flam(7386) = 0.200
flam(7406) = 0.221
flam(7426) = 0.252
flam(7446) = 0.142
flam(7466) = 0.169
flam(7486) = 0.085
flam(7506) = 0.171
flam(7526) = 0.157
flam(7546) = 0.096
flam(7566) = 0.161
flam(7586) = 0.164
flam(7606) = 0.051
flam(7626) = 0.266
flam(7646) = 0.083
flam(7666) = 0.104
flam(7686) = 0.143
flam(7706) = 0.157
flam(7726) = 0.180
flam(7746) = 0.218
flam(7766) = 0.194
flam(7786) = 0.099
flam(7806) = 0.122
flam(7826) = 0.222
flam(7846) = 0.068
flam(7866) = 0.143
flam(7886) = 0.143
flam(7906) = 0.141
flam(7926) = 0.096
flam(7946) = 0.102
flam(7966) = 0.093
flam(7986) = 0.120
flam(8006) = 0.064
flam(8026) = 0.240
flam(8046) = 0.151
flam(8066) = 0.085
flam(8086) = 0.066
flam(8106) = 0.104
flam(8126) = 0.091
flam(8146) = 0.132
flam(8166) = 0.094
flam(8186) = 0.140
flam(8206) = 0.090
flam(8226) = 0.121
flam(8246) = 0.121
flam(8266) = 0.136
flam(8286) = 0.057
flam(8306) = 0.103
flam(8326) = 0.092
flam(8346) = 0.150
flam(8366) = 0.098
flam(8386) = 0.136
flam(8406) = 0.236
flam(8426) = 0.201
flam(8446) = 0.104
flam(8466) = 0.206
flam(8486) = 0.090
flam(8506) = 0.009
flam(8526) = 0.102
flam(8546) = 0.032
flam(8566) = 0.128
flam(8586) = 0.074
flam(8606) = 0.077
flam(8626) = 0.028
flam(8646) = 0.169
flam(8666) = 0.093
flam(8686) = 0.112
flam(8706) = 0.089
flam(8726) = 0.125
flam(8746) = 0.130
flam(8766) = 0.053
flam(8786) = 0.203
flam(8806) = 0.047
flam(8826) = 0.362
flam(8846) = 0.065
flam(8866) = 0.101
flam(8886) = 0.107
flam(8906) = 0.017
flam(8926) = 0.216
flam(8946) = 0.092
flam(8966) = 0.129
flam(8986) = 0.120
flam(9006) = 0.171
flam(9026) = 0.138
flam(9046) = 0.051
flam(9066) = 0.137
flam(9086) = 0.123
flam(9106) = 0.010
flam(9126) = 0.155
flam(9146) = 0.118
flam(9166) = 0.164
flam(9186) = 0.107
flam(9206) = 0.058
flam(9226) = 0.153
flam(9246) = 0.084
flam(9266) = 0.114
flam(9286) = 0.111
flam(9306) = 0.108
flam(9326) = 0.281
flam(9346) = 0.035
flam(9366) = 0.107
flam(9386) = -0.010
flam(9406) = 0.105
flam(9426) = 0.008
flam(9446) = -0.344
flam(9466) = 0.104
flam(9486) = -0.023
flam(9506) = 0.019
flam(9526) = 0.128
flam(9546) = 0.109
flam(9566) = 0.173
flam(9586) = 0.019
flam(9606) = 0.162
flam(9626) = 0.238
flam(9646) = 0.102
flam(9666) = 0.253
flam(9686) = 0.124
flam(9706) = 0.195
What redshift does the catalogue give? 0.104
